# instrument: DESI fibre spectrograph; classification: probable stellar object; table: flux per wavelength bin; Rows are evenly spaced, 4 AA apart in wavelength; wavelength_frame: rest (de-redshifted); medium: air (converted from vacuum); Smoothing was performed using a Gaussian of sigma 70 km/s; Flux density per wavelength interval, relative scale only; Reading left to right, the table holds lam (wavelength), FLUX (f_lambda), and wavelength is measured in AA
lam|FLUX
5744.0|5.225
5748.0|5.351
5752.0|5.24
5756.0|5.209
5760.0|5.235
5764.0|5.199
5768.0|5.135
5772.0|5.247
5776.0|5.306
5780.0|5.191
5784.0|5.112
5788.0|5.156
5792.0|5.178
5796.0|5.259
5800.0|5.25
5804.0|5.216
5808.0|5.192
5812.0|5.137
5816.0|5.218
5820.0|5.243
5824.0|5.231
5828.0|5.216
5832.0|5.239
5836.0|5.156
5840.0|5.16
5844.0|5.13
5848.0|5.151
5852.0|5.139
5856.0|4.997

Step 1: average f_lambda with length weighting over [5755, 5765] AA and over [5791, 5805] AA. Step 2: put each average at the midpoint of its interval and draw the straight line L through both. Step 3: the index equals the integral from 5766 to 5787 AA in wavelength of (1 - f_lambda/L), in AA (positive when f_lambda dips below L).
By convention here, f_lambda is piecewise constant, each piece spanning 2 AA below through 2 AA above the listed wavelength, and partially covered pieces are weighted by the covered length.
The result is 0.1 AA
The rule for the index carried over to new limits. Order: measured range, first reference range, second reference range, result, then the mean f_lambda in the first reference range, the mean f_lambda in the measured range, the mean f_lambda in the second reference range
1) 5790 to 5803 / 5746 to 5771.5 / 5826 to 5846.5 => -0.06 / 5.23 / 5.23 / 5.18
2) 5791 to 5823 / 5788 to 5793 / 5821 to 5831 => -0.11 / 5.17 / 5.21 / 5.23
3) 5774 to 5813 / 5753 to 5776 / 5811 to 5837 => 0.09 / 5.22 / 5.2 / 5.21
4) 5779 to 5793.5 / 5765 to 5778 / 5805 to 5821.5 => 0.17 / 5.23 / 5.16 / 5.2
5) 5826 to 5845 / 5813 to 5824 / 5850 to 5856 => -0.09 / 5.22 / 5.18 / 5.09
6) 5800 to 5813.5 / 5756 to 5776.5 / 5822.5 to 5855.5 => -0.01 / 5.22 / 5.19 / 5.17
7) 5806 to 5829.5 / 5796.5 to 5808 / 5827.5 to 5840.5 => 0.03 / 5.23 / 5.21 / 5.19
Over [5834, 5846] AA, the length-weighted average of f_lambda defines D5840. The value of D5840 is 5.15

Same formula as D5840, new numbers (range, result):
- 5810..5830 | 5.21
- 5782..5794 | 5.15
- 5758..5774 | 5.2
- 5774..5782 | 5.25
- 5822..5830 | 5.22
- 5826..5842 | 5.19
